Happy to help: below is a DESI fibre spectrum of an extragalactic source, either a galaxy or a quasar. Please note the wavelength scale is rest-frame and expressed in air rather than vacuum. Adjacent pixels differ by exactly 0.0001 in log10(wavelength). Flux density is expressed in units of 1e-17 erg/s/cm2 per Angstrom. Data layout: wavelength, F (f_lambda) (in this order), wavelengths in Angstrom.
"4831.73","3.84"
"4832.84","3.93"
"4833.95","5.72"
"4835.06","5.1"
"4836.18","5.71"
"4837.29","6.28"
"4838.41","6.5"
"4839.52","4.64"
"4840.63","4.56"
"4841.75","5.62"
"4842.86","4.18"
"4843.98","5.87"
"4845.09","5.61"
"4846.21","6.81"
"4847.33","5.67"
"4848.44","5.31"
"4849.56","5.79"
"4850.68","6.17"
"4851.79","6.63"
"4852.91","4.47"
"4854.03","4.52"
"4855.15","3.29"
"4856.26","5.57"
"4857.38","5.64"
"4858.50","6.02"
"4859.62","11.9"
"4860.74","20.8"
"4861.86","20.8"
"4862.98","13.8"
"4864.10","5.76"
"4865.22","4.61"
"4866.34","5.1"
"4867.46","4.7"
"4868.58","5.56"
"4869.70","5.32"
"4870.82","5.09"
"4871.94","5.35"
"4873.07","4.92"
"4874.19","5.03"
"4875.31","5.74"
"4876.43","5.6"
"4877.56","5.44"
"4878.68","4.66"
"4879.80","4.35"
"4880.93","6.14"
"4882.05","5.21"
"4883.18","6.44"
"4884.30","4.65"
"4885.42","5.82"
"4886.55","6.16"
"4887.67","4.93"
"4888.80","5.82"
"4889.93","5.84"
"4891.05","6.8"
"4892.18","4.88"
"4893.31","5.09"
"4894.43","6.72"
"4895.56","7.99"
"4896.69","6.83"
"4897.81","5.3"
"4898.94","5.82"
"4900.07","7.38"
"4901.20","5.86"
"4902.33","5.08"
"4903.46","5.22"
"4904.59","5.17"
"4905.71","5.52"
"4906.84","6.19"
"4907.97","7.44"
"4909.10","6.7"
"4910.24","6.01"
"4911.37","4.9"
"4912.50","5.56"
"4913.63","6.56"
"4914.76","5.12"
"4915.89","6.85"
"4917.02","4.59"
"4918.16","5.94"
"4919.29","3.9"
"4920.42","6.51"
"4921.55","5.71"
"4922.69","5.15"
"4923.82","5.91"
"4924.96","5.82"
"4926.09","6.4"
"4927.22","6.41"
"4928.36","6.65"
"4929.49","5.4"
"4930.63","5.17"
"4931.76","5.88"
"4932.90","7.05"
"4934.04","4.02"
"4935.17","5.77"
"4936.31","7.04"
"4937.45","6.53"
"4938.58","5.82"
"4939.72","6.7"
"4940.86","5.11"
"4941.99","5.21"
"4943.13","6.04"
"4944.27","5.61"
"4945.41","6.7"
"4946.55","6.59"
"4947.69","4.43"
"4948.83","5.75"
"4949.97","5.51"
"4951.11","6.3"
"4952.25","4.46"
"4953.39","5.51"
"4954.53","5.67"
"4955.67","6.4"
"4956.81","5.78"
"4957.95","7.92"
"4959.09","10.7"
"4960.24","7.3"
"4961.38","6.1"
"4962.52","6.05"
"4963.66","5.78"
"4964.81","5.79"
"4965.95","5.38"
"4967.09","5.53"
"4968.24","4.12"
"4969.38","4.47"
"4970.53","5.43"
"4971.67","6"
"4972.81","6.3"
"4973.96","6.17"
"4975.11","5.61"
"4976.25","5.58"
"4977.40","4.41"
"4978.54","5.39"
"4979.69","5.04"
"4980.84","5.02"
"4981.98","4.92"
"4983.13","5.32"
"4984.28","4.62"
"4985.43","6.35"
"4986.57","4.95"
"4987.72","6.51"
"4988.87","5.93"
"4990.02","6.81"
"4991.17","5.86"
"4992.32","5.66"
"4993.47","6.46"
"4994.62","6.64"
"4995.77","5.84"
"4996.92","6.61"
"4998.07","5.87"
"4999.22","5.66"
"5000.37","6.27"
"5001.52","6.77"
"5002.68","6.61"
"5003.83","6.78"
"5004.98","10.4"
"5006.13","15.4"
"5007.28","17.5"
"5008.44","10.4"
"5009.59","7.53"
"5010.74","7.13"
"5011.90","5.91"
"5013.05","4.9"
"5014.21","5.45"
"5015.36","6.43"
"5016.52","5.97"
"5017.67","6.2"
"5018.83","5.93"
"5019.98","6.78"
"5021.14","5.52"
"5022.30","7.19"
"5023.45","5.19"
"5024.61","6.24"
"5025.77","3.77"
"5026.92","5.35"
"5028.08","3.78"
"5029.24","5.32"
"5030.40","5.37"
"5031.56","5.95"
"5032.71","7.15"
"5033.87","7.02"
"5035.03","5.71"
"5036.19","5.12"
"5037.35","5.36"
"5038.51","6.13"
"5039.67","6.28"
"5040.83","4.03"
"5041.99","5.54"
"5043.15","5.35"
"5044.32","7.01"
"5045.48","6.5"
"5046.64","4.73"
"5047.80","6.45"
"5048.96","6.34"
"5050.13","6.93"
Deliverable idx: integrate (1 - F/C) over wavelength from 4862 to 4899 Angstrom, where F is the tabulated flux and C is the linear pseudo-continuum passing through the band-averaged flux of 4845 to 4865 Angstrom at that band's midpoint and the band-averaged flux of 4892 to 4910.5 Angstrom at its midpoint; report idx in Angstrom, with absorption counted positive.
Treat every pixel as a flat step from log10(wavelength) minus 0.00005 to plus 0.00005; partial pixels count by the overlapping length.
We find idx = 5.24 Angstrom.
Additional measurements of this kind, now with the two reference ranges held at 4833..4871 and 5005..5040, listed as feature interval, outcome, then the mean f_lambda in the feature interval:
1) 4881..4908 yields 3.4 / 5.9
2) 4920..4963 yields 4.3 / 6.08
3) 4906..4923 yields 2.4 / 5.81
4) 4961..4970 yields 1.8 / 5.39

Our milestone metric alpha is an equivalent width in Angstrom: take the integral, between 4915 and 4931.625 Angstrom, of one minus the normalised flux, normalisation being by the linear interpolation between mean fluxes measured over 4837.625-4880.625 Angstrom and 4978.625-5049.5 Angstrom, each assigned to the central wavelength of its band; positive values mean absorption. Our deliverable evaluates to 1.8 Angstrom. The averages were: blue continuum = 6.51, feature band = 5.74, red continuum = 6.37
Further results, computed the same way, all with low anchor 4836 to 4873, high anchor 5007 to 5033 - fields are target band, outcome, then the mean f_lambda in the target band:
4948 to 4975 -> 2.3 Angstrom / 6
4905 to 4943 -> 4.4 Angstrom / 5.87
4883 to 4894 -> 1.8 Angstrom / 5.63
